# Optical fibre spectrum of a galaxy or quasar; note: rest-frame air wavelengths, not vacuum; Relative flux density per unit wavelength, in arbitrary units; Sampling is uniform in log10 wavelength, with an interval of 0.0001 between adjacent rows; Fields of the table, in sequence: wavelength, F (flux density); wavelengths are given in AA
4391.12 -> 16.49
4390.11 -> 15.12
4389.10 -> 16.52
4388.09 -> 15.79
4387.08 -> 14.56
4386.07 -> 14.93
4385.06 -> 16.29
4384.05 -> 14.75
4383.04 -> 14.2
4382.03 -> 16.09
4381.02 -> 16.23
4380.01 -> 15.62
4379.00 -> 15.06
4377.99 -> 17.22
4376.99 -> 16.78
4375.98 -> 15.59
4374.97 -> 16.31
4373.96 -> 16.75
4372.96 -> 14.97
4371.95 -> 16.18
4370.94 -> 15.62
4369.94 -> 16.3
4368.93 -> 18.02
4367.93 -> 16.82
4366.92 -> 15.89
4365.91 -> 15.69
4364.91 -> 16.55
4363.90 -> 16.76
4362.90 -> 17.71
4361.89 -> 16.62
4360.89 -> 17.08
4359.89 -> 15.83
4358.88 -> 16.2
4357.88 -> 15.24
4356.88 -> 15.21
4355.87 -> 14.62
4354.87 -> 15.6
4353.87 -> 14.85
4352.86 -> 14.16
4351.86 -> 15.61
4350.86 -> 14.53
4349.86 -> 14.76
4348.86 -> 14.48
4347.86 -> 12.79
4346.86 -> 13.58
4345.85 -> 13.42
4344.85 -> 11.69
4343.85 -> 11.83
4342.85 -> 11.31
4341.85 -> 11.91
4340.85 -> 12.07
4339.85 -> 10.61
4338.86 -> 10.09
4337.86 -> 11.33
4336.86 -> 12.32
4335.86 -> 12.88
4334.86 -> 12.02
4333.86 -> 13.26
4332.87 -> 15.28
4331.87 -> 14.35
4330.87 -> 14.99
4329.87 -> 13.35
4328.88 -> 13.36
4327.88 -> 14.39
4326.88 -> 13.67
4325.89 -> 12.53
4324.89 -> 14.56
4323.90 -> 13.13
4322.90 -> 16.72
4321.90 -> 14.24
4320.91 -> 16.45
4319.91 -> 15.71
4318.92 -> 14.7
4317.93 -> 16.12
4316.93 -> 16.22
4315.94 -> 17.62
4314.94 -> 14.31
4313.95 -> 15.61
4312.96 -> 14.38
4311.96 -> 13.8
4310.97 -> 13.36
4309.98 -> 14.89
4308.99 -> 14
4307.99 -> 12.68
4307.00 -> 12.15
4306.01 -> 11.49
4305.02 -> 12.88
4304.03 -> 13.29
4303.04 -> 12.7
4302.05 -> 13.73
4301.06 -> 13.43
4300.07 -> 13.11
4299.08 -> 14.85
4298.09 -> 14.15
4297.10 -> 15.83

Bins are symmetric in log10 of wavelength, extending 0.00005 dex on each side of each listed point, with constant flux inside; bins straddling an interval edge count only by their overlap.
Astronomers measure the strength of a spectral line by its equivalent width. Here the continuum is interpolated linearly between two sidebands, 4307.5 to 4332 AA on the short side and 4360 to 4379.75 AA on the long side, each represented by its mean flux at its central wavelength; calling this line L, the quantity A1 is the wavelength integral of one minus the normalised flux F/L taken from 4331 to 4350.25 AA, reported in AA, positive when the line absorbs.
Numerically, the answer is 3.4 AA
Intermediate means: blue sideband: 14.6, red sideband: 16.4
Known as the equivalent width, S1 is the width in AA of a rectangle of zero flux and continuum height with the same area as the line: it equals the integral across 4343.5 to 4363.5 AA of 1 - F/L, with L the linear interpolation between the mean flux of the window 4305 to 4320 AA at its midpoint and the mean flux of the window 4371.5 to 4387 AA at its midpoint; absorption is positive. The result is 0.5 AA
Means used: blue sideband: 14.4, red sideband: 15.8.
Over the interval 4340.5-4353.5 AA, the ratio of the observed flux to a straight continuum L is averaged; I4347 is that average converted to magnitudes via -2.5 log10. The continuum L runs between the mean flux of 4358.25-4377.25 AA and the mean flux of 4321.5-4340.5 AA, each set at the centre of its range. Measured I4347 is 0.11 mag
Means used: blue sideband 13.3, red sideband 16.4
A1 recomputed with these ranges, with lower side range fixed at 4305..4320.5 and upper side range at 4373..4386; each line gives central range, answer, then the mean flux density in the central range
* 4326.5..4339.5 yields 1.5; 13.1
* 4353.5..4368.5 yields -0.6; 16.1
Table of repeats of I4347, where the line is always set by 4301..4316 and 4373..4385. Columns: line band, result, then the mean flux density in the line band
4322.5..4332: 0.014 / 14.1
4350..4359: 0.003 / 15.1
